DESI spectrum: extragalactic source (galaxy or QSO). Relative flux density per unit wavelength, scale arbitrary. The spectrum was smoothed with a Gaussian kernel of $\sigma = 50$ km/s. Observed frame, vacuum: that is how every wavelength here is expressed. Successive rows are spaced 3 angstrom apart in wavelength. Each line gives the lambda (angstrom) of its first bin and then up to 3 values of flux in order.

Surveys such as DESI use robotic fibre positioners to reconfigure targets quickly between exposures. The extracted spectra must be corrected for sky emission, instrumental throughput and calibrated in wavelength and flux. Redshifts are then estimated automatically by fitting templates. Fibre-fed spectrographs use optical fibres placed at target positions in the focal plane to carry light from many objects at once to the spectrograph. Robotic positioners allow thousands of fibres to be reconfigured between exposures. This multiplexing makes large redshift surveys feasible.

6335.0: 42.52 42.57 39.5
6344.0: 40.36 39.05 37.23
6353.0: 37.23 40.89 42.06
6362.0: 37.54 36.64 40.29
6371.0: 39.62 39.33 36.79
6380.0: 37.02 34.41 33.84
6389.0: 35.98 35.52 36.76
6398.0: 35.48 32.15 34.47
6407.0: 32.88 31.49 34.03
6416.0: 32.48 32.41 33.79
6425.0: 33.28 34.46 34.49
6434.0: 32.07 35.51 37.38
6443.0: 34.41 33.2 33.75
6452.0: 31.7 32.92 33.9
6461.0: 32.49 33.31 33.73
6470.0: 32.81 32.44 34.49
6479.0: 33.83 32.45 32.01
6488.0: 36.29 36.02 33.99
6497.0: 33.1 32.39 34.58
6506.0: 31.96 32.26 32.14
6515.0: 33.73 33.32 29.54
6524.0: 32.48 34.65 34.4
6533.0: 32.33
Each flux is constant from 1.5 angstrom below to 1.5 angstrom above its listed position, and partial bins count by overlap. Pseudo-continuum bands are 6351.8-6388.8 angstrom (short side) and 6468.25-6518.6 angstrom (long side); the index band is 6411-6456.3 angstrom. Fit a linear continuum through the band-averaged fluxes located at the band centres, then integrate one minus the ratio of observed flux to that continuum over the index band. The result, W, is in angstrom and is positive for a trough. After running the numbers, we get 2.4 angstrom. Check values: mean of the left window 37.9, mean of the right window 33.4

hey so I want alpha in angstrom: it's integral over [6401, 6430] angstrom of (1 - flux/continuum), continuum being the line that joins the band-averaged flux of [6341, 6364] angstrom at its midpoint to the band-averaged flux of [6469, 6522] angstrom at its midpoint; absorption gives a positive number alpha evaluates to 2.6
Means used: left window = 39.2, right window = 33.2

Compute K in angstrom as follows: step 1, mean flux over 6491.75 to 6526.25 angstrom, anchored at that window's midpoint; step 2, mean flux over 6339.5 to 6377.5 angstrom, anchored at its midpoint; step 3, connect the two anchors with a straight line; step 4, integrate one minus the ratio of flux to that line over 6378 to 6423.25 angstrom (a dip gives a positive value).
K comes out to 3.7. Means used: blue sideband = 39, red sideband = 32.8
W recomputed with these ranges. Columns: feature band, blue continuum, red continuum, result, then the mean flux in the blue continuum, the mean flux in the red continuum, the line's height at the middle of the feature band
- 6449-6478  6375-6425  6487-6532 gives 0.5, 34.4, 33.3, 33.8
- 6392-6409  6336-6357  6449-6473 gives 1.0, 39.6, 33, 36.5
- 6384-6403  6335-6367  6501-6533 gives 1.4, 39.5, 32.9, 37.8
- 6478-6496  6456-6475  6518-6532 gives -0.6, 33.1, 32.8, 33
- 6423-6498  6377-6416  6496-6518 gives -0.4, 34.5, 32.9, 33.6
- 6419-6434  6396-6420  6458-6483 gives -0.2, 33.3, 33.3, 33.3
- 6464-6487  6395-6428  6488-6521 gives 0.1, 33.5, 33.3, 33.4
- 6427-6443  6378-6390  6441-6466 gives -0.4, 35.3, 33.3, 33.8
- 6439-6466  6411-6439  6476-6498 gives 0.2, 33.6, 34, 33.8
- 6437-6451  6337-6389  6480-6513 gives 0.3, 38.4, 33.4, 35.4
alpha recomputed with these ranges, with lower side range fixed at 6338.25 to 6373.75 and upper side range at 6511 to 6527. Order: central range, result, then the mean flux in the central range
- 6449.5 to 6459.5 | 0.6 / 32.9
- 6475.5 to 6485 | 0.2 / 33.2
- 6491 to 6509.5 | 0.0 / 33.3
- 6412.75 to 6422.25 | 1.0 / 33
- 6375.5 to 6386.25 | 0.7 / 35.7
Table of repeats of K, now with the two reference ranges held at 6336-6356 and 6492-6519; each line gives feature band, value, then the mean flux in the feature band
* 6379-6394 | 1.0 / 35.3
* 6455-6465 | 0.5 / 33.2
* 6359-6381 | 0.1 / 38.5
